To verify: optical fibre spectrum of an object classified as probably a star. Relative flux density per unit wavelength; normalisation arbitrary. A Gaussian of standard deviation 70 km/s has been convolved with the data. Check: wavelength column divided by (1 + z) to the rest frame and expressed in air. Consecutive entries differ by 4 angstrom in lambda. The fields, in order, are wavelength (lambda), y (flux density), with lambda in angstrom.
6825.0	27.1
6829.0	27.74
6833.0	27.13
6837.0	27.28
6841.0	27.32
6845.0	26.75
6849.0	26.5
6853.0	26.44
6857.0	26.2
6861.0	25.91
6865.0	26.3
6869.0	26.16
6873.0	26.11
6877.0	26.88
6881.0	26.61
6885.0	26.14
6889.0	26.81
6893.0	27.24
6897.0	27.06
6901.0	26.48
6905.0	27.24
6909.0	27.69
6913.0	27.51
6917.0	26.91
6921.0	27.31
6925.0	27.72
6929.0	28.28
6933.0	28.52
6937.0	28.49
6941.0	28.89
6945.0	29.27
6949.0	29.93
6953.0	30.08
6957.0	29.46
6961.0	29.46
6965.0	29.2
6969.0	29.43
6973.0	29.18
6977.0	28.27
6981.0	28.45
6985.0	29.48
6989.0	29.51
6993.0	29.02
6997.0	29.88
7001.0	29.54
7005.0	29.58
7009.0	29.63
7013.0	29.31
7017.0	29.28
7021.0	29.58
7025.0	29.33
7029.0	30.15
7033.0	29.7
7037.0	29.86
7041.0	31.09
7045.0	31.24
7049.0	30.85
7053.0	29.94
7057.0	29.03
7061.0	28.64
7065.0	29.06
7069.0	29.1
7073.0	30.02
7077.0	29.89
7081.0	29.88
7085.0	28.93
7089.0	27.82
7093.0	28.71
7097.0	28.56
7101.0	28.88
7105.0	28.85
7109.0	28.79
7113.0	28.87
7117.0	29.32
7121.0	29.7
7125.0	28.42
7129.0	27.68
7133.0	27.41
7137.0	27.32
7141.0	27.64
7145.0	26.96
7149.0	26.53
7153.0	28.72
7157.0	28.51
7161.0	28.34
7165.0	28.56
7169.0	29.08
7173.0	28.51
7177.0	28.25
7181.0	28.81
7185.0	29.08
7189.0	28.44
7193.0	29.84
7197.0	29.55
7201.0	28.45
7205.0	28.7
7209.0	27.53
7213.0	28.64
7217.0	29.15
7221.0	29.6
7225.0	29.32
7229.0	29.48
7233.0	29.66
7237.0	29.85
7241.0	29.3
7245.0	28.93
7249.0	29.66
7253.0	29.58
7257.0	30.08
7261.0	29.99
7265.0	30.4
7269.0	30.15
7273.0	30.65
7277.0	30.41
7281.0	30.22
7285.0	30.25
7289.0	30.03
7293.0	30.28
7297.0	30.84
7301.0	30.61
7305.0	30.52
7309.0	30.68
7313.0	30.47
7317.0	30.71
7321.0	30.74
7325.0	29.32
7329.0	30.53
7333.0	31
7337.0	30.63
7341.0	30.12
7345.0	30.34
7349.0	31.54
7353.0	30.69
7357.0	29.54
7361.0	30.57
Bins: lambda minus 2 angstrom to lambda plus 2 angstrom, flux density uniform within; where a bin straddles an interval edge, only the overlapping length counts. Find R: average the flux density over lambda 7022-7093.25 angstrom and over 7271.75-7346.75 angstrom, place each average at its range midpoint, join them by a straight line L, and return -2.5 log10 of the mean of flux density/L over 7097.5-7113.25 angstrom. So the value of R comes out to 0.04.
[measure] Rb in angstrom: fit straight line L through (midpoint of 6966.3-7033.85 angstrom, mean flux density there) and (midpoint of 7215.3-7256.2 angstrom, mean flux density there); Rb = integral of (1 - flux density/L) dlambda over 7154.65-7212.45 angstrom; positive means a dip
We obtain 1.5 angstrom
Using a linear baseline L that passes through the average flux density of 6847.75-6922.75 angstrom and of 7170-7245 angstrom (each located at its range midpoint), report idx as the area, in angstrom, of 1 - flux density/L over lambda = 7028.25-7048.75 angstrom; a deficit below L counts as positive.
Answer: -2.0 angstrom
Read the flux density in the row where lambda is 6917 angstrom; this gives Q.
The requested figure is 26.91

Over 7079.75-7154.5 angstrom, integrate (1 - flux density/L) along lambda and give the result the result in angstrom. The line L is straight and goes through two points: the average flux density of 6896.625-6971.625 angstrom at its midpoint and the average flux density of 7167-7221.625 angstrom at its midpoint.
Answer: 0.88 angstrom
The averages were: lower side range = 28.4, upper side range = 28.8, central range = 28.4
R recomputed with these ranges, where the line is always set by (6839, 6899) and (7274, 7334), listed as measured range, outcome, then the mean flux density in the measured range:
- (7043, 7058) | -0.081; 30.3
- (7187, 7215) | 0.029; 28.7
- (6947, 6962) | -0.092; 29.8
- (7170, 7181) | 0.029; 28.5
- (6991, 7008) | -0.068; 29.5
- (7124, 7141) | 0.048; 27.7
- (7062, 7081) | -0.043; 29.5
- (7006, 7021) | -0.060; 29.4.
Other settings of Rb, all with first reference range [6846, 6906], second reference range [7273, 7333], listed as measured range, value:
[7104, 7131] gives -0.1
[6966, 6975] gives -0.6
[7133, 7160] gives 1.3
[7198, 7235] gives 0.8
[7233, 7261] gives 0.3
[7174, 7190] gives 0.4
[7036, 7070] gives -2.1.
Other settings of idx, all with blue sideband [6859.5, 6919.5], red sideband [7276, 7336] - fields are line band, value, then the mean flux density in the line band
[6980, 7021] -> -2.5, 29.4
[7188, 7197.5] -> 0.0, 29.3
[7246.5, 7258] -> 0.1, 29.7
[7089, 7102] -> 0.0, 28.6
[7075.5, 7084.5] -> -0.4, 29.7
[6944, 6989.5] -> -3.1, 29.3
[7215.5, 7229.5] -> 0.1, 29.4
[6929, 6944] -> -0.8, 28.6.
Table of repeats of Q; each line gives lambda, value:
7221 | 29.6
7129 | 27.68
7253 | 29.58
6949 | 29.93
